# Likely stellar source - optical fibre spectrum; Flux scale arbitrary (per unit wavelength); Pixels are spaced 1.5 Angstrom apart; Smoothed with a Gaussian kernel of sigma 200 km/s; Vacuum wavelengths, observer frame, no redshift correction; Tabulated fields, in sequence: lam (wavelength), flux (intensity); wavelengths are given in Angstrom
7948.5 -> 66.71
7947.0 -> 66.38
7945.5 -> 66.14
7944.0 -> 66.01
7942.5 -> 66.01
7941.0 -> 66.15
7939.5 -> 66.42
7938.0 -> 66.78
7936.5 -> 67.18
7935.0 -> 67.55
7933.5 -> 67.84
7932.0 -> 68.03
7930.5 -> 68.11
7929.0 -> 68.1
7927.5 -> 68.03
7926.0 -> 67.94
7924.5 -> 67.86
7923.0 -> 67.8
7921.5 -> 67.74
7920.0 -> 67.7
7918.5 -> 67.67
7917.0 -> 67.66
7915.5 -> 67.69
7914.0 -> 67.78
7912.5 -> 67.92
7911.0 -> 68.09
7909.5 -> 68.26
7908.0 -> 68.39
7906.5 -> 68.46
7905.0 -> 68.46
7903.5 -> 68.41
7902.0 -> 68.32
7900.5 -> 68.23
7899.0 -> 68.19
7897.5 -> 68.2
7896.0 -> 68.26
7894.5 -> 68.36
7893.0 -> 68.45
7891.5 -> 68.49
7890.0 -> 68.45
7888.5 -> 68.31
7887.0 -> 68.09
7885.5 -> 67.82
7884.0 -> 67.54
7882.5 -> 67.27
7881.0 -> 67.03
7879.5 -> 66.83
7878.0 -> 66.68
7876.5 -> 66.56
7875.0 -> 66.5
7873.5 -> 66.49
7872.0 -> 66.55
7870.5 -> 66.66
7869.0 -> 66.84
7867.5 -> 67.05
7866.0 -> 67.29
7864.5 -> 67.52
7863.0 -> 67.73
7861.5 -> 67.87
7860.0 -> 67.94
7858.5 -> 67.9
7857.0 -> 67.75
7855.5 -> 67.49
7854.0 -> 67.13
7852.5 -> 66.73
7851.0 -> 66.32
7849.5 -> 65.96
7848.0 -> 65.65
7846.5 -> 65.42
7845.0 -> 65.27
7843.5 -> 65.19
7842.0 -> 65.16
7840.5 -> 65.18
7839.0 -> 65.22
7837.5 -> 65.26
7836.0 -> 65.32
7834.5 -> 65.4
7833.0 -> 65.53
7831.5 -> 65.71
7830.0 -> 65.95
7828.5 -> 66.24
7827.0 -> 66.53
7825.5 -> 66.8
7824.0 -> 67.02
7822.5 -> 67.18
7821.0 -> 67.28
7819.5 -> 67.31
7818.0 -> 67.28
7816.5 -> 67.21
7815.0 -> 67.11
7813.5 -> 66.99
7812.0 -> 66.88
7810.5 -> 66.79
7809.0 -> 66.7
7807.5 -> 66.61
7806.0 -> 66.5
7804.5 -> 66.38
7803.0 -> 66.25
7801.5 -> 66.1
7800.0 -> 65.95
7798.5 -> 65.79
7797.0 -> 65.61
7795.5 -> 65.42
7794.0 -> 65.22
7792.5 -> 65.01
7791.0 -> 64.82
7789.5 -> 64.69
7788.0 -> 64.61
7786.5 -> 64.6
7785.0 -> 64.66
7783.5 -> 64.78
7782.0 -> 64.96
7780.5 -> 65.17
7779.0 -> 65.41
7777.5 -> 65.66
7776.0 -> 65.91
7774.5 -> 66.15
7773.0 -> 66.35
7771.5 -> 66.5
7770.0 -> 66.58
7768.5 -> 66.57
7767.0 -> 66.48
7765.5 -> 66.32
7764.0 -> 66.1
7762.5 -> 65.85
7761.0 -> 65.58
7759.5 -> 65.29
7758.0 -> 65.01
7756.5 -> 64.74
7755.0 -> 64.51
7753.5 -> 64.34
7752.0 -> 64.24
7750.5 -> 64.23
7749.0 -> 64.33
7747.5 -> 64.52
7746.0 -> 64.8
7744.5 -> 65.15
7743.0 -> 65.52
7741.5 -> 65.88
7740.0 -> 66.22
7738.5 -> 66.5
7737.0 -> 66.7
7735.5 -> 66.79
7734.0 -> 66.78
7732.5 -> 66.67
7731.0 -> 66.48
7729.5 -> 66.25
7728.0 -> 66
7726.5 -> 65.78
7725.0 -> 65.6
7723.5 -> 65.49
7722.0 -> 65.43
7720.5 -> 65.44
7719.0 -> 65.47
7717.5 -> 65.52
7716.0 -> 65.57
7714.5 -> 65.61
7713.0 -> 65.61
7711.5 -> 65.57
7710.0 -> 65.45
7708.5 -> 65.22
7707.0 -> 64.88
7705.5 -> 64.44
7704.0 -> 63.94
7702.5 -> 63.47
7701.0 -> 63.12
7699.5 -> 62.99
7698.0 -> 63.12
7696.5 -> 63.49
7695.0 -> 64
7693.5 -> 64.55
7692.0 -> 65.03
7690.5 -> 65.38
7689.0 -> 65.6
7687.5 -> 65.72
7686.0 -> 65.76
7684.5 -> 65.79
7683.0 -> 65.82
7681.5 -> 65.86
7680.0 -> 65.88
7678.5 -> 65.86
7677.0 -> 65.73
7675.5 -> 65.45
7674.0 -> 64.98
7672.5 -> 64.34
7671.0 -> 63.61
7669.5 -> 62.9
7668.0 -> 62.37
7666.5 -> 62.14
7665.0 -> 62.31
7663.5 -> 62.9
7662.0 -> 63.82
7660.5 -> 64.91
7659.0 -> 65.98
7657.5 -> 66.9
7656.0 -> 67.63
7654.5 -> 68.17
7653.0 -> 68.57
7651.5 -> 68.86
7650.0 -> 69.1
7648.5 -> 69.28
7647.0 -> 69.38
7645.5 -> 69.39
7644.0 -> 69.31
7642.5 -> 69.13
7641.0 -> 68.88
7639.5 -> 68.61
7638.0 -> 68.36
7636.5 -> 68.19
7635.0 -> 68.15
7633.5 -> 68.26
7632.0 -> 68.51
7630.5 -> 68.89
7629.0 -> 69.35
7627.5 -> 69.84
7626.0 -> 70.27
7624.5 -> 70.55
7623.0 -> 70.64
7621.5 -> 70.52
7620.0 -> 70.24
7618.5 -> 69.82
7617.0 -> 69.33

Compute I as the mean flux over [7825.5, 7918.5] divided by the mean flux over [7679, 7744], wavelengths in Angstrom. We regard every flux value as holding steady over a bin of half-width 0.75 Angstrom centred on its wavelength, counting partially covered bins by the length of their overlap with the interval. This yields 1.03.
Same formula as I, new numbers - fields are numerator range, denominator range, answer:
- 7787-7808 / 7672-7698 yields 1.01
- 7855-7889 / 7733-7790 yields 1.03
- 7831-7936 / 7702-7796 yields 1.03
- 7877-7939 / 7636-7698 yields 1.03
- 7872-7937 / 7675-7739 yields 1.04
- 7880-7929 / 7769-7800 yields 1.04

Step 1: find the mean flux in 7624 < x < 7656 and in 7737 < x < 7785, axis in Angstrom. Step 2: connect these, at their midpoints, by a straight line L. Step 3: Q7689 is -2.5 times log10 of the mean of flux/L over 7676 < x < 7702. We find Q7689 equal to 0.04 mag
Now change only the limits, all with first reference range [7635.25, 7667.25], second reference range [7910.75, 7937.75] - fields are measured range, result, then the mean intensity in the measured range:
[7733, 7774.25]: 0.03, 65.6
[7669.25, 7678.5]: 0.04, 64.7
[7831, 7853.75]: 0.03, 65.6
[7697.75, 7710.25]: 0.05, 64.1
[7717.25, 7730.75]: 0.03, 65.7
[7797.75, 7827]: 0.01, 66.7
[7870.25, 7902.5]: 0.00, 67.6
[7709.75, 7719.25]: 0.03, 65.6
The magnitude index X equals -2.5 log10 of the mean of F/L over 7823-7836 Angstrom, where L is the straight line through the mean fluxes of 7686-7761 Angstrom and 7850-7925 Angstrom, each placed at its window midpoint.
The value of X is 0.01 mag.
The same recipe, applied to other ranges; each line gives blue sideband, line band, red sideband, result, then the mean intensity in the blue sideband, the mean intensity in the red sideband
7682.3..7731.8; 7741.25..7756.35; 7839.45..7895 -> 0.01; 65.1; 67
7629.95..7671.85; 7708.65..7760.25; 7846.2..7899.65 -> 0.03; 66.9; 67.3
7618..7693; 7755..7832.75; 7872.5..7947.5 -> 0.02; 67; 67.6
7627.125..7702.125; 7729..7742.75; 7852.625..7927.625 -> 0.00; 66.2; 67.7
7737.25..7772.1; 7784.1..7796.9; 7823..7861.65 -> 0.01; 65.5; 66.2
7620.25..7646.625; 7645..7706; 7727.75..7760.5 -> 0.04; 69.2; 65.5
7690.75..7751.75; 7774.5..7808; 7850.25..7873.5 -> 0.01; 65.2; 67.2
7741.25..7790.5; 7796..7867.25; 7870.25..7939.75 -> 0.00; 65.3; 67.7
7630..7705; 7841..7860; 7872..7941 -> 0.02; 66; 67.7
